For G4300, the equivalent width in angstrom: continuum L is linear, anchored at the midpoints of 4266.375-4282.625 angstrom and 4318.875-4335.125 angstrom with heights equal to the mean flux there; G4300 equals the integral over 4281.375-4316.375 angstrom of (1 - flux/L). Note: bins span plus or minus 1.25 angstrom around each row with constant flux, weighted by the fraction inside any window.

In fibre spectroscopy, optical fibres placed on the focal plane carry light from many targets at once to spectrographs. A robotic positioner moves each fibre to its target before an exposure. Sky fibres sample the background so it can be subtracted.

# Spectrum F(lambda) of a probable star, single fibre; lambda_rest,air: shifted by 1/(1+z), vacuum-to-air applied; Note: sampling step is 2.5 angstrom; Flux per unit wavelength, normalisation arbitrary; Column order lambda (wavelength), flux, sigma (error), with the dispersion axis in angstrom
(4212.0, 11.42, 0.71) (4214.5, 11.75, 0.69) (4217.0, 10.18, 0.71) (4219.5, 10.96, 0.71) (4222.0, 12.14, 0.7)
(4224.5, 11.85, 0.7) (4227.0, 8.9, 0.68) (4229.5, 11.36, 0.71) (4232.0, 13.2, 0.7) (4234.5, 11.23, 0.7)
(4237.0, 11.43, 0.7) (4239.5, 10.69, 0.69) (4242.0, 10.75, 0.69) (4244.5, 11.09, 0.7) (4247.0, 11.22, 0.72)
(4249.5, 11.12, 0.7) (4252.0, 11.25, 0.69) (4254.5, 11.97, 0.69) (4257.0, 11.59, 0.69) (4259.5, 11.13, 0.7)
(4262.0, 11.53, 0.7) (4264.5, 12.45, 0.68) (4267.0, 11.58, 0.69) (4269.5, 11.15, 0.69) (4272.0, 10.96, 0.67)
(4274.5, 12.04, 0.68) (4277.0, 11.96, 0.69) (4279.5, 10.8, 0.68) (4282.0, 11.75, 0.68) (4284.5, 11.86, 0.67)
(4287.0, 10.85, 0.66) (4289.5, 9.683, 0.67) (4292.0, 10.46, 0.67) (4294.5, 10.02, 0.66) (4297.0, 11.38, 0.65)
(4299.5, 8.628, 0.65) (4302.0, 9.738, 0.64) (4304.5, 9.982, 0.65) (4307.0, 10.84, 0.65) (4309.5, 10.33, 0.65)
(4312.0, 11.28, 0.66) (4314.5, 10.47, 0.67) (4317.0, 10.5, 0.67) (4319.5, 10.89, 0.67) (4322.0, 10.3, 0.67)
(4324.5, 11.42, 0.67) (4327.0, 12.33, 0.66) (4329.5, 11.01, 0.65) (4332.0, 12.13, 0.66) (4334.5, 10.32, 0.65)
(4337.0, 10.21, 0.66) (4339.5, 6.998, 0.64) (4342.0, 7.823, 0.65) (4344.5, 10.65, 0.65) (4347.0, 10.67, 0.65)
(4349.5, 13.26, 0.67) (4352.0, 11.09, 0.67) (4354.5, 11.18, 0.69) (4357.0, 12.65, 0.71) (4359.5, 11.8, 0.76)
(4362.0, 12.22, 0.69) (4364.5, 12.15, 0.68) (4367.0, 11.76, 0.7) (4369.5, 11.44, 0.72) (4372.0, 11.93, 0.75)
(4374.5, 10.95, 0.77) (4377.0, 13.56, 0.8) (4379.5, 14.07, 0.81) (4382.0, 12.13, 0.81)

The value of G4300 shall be 2.6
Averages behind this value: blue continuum 11.4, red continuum 11.2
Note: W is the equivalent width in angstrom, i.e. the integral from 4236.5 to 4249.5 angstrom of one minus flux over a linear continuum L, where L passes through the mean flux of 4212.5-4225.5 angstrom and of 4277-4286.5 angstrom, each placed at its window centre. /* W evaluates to 0.4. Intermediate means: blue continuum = 11.4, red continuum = 11.5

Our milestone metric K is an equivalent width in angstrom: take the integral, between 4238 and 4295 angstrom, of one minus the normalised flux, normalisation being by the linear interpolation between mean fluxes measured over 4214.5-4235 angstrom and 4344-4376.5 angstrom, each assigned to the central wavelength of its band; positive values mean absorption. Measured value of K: 0.9 angstrom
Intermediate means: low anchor 11.3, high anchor 11.7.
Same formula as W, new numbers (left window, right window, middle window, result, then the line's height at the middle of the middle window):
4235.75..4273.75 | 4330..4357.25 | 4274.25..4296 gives 0.1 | 11.1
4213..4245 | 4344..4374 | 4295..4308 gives 1.6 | 11.5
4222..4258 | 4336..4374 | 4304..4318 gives 0.7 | 11.1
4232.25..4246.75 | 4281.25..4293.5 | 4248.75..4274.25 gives -1.1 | 11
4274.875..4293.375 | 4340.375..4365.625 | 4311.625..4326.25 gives 0.5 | 11.2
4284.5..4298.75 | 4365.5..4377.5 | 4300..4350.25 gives 2.6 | 11.1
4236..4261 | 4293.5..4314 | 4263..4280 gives -1.2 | 10.8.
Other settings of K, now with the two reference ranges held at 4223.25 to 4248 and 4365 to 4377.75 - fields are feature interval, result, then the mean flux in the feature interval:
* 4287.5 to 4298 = 1.0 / 10.4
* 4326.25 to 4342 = 2.0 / 10.2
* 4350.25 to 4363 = 0.0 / 11.8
